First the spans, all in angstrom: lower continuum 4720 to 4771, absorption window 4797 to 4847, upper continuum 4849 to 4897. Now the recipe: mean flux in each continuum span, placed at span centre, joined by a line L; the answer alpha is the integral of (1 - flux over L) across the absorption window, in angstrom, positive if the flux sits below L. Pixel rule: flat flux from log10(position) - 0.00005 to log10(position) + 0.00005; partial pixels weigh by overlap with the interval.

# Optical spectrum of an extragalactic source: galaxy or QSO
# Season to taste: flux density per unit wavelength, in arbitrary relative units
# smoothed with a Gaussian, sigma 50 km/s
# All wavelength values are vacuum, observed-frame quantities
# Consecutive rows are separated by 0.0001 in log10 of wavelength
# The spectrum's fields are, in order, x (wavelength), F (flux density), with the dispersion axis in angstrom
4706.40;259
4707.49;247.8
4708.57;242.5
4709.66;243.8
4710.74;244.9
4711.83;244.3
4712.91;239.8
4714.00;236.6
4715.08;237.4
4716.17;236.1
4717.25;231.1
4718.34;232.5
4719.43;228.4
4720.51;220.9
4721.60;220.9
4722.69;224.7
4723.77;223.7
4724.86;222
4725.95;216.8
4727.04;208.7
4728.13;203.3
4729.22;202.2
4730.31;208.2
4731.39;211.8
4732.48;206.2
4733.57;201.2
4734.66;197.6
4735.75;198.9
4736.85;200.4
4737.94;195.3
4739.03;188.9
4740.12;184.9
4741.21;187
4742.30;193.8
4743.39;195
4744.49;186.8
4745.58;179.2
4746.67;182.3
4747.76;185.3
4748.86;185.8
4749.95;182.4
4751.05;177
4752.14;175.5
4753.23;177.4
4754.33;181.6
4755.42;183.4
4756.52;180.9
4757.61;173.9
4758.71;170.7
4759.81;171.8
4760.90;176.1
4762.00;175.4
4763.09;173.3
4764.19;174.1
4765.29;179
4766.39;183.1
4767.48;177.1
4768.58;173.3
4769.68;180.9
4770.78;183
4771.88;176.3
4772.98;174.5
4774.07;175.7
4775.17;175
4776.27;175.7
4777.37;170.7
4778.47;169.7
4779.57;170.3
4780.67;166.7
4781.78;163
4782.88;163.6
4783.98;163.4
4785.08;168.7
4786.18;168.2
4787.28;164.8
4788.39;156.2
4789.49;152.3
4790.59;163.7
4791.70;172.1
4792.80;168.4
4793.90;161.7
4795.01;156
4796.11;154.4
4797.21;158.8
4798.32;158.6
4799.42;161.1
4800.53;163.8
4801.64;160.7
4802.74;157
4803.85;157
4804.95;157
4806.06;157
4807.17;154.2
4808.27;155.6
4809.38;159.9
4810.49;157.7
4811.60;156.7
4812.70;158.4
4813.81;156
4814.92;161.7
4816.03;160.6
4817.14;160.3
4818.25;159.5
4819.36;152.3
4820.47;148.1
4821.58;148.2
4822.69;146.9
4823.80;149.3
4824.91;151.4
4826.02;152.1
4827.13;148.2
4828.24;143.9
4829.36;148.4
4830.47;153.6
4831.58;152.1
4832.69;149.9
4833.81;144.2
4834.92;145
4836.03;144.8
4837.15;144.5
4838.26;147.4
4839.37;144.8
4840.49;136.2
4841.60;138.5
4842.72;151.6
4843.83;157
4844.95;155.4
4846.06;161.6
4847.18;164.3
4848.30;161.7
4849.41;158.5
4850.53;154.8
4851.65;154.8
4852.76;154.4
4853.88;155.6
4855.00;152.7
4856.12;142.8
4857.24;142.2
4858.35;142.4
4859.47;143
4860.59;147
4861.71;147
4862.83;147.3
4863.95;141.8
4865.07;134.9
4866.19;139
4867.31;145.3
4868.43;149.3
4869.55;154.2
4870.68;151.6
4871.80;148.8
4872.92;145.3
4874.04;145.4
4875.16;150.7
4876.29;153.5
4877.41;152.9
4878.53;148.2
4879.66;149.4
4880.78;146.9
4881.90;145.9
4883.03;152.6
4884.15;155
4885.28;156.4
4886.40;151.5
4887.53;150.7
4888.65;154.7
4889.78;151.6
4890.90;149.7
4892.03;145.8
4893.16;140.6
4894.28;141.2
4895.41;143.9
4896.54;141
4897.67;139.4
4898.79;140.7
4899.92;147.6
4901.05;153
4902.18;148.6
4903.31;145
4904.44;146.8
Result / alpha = 3.7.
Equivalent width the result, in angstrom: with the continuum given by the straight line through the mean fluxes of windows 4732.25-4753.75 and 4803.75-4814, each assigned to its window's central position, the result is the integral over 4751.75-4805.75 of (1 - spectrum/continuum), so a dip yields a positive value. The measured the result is 0.7 angstrom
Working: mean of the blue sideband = 189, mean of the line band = 169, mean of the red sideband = 157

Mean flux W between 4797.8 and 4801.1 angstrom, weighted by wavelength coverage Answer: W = 161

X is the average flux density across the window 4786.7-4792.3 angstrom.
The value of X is 162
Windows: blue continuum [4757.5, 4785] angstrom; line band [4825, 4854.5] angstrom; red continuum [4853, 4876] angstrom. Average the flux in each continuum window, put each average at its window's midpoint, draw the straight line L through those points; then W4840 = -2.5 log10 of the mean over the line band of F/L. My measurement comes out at 0.02 mag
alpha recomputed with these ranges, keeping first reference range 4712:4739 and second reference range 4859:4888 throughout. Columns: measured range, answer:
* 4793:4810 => 2.17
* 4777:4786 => 1.12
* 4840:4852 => 0.50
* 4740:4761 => 2.41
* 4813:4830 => 1.95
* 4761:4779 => 1.84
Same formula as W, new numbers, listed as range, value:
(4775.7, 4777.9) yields 173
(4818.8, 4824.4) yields 149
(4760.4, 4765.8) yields 175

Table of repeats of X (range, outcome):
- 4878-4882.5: 147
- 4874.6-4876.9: 152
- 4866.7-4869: 147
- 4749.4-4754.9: 179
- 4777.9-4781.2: 169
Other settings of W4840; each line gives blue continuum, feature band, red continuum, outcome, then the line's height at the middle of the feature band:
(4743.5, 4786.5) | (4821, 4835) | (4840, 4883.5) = 0.07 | 159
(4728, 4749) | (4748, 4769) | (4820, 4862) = 0.05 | 186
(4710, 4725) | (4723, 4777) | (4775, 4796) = 0.07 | 200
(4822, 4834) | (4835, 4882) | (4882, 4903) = 0.00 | 149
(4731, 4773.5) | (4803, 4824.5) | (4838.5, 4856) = 0.06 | 164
